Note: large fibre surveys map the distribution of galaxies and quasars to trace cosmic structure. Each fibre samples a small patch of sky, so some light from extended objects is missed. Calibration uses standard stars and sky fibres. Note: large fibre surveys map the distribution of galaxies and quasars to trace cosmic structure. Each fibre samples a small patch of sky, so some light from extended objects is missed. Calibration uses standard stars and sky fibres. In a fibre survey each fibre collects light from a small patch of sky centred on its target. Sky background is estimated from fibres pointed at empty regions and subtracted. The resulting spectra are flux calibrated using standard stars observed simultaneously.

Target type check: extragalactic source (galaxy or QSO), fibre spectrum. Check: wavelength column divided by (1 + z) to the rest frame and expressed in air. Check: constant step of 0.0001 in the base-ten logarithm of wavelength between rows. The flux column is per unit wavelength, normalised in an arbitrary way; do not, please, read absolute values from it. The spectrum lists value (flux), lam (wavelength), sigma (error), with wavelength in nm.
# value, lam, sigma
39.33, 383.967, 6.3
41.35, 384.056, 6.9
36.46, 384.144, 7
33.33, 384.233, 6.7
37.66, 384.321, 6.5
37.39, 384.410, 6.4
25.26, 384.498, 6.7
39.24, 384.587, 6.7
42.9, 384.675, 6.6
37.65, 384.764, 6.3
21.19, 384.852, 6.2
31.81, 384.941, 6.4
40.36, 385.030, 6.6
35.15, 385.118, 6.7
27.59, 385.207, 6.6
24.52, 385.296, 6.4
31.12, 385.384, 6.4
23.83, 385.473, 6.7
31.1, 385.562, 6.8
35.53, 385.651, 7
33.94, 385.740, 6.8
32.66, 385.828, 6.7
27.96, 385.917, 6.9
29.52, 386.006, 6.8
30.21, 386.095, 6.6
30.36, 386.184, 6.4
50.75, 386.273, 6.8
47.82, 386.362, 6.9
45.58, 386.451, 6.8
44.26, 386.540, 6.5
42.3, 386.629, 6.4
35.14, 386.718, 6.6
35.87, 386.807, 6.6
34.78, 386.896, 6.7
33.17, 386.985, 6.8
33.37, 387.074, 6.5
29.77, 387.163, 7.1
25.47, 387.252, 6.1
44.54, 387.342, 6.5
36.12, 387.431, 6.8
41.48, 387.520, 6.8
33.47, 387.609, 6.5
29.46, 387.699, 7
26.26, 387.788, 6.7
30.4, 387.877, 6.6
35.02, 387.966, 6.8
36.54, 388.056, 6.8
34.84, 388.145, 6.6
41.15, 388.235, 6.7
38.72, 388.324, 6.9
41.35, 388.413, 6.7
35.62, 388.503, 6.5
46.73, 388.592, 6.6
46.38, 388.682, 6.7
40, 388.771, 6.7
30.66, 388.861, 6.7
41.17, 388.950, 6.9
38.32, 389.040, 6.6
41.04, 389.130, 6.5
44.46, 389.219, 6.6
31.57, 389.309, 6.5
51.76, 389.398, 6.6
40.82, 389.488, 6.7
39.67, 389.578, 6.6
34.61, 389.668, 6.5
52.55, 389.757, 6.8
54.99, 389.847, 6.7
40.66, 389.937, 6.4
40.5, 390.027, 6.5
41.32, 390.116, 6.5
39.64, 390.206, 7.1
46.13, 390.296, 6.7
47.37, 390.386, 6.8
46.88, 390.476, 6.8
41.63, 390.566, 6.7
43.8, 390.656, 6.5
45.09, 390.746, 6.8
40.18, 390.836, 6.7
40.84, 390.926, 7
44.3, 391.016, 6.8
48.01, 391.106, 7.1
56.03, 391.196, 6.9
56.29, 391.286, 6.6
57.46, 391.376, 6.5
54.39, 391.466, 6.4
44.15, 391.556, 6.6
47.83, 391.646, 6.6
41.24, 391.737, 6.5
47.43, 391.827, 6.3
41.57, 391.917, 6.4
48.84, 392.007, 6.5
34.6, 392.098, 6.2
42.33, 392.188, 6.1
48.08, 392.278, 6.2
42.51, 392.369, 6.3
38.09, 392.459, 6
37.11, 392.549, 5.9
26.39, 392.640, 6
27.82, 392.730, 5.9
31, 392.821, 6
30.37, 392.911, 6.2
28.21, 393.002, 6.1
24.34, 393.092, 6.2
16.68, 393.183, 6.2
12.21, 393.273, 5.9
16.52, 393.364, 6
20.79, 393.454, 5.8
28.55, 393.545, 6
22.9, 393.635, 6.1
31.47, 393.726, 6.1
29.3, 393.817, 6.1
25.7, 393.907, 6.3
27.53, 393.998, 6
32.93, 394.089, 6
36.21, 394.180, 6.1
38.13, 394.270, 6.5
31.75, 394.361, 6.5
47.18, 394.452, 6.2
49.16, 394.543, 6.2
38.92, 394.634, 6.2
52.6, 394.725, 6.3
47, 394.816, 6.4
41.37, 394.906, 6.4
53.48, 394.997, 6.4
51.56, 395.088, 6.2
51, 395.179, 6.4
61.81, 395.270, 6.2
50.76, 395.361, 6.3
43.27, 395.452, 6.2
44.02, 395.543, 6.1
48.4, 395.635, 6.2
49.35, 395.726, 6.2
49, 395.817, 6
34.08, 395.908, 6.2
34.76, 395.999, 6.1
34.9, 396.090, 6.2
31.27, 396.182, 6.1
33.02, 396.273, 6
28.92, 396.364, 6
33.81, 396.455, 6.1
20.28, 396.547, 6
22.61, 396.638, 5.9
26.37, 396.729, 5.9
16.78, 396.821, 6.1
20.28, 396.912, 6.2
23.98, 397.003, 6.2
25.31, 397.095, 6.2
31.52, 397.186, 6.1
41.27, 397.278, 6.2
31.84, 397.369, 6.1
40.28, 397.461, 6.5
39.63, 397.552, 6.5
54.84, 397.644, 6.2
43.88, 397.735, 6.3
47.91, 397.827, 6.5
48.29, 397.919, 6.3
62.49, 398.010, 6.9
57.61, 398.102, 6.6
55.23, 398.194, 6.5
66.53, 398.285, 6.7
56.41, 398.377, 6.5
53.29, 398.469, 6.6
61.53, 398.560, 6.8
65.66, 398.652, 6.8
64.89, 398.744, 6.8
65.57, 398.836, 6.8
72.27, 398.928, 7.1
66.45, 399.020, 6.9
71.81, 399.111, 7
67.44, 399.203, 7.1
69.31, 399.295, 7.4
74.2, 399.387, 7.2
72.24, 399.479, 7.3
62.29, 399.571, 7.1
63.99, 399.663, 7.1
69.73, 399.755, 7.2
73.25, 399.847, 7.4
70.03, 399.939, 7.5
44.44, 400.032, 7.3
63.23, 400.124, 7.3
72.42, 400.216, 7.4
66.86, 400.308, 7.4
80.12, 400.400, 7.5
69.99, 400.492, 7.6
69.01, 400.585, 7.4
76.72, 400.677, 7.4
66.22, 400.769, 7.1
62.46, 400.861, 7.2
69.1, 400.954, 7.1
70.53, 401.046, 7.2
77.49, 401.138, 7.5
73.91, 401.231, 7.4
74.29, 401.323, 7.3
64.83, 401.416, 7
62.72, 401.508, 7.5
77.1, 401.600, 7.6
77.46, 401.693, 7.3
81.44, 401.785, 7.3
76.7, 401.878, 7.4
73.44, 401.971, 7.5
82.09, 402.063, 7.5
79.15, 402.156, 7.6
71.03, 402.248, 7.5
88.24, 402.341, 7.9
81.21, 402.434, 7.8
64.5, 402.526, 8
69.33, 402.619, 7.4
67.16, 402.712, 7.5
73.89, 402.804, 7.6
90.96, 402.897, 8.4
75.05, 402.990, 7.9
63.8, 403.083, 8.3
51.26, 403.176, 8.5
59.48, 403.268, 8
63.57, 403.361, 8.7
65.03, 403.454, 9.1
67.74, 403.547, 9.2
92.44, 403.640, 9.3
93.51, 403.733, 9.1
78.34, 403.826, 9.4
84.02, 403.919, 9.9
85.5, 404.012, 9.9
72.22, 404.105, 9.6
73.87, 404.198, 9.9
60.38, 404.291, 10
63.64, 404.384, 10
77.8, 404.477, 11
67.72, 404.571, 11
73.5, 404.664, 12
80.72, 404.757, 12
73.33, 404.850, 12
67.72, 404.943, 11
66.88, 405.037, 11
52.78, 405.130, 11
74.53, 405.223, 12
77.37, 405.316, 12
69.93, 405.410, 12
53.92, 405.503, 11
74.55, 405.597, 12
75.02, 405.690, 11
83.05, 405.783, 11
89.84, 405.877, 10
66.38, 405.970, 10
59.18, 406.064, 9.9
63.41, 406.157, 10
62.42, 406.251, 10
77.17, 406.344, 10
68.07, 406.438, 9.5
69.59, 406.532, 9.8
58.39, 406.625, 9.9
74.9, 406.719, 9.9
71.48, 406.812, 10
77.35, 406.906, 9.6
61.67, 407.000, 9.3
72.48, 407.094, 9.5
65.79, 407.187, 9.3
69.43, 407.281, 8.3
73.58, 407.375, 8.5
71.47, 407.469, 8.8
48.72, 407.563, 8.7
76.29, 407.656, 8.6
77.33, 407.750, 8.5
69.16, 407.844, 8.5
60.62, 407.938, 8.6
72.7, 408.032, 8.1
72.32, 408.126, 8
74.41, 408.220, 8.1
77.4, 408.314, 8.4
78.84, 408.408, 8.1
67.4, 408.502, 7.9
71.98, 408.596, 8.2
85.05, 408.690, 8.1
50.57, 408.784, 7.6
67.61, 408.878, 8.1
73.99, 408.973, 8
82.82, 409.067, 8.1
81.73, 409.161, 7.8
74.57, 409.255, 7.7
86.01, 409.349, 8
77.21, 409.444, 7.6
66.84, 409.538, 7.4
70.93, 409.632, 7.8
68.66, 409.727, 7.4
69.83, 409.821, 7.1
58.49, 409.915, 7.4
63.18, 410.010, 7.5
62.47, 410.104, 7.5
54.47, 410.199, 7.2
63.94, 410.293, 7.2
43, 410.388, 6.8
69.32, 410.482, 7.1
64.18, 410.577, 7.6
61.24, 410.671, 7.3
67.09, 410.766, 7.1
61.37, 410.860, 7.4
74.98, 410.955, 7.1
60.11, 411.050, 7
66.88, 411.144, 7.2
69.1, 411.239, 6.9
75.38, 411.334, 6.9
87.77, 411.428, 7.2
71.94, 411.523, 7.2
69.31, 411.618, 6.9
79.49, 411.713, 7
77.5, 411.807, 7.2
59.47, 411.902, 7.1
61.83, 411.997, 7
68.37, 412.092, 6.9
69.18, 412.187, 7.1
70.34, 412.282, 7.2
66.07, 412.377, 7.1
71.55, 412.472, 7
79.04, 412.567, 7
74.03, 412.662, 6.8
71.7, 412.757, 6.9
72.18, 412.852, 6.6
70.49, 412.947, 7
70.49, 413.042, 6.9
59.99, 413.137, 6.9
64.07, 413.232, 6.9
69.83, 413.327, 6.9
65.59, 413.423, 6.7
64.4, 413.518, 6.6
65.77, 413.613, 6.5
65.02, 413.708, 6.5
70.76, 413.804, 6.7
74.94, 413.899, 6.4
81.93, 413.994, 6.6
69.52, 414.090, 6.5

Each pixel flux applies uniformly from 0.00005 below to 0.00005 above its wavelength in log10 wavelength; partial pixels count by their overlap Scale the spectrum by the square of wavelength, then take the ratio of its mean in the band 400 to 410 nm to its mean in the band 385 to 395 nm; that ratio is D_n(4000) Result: 2.04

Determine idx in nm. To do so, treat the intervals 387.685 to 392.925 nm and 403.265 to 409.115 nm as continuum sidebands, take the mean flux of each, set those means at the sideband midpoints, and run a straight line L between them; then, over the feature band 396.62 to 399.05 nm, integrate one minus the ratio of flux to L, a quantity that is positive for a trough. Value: 0.40 nm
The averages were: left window 41.6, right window 71.3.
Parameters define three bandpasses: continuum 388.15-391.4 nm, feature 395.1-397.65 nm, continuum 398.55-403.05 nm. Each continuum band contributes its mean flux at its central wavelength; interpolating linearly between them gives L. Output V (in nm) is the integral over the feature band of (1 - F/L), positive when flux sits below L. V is 0.99 nm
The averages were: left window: 43.4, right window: 71.2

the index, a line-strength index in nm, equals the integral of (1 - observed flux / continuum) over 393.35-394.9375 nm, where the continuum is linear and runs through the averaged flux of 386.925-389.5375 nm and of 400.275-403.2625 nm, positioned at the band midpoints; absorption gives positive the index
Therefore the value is 0.55 nm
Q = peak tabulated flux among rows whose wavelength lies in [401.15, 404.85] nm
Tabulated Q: 93.51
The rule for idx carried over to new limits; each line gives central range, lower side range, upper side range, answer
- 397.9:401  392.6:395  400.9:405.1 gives -0.463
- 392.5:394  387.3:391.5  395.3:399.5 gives 0.629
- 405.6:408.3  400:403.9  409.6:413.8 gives -0.015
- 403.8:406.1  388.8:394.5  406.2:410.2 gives -0.290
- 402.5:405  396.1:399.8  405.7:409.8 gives -0.414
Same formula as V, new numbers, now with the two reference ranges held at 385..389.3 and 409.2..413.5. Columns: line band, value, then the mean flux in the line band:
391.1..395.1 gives 0.55 nm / 37.7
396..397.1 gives 0.49 nm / 26.8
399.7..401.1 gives -0.38 nm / 68.3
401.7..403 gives -0.47 nm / 76.8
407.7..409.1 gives -0.16 nm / 72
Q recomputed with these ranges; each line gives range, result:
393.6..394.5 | 47.18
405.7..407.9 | 89.84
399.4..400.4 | 80.12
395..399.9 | 74.2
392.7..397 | 61.81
